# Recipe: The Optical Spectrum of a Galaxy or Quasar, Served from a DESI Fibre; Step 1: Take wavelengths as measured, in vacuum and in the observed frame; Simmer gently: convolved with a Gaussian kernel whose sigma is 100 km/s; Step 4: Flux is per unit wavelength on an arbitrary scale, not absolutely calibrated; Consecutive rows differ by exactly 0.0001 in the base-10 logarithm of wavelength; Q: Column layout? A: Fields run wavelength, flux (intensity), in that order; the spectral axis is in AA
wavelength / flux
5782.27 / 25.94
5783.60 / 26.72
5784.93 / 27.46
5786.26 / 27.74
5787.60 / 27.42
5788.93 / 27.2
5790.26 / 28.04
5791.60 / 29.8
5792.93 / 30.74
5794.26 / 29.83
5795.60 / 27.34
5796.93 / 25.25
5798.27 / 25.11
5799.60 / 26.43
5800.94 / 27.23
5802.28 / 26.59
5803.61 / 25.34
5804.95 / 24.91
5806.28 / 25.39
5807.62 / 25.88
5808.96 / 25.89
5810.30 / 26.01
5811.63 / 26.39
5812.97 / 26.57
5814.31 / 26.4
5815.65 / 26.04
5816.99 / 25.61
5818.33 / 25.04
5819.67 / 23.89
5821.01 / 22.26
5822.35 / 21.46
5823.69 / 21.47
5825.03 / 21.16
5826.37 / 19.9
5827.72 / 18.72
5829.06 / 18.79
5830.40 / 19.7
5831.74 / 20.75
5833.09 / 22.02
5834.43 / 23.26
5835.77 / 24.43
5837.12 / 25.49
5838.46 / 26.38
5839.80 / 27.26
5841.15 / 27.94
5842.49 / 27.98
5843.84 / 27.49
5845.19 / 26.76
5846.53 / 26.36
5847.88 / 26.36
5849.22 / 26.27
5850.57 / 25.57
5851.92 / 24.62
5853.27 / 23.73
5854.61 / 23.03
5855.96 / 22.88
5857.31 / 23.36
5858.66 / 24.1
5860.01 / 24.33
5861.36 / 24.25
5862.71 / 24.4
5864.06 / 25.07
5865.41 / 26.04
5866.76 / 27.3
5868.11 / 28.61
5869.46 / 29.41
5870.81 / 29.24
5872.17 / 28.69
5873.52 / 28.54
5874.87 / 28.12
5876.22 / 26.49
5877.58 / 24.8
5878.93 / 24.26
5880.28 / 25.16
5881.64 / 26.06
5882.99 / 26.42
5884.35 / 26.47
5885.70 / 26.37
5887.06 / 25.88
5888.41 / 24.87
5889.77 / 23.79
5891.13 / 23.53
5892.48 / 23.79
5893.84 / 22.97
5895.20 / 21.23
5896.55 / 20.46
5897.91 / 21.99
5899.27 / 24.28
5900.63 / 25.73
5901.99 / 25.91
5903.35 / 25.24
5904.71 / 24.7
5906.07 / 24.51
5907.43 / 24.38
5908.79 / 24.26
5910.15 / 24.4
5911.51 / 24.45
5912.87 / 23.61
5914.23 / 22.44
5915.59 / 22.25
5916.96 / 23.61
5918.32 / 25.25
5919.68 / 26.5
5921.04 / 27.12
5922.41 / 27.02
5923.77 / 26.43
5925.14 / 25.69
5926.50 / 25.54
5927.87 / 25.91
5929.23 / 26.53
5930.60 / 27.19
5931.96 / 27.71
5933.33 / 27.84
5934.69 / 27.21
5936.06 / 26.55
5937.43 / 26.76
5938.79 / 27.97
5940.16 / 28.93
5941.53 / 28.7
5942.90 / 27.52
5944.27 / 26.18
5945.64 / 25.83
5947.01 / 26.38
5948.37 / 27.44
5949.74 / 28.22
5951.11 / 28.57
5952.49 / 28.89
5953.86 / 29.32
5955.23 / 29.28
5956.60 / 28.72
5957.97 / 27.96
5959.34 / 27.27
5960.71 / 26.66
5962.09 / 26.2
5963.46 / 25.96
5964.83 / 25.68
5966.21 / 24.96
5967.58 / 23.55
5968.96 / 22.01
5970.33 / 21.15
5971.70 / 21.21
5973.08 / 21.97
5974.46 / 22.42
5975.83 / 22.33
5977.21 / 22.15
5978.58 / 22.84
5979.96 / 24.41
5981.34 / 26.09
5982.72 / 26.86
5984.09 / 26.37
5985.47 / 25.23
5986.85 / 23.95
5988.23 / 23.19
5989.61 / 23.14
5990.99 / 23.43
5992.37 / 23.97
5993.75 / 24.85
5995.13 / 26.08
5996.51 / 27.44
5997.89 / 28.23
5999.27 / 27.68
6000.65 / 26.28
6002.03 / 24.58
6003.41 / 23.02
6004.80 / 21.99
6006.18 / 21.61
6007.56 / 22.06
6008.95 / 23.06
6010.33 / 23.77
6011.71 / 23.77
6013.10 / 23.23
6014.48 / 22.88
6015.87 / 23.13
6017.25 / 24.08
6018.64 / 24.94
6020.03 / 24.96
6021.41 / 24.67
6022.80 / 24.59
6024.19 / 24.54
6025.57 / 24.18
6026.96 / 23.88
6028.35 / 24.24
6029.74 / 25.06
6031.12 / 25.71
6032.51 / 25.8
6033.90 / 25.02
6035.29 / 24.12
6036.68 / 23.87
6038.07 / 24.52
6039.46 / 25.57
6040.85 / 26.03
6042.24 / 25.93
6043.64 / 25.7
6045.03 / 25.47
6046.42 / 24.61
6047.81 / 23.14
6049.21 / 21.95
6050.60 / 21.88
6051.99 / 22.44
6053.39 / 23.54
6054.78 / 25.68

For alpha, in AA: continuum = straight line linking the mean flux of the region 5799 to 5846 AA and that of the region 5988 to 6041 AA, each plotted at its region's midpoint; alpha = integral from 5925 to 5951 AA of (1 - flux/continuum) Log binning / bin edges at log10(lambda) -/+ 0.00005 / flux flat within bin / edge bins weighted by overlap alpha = -2.8 AA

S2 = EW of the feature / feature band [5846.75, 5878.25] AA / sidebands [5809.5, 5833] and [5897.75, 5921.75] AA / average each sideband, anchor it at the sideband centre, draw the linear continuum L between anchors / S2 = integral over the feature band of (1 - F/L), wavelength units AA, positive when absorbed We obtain -2.9 AA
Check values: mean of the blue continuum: 22.9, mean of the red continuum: 24.5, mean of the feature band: 25.9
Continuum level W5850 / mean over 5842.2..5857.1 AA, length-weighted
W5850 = 25.4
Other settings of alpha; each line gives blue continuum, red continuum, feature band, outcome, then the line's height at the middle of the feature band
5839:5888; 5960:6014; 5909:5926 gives 0.2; 25.3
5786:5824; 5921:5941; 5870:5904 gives 1.8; 26.7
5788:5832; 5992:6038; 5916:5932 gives -0.9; 24.7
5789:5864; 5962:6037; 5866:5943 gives -3.4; 24.6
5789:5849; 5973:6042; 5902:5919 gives 0.4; 24.8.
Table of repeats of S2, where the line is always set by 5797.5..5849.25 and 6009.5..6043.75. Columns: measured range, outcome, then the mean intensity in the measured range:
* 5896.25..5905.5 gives 0.15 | 24.2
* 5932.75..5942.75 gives -1.27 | 27.7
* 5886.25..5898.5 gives 0.69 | 23.2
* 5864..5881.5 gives -1.77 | 27.1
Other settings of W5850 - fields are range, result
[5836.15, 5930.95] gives 25.4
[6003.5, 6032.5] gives 23.8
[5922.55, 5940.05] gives 26.9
